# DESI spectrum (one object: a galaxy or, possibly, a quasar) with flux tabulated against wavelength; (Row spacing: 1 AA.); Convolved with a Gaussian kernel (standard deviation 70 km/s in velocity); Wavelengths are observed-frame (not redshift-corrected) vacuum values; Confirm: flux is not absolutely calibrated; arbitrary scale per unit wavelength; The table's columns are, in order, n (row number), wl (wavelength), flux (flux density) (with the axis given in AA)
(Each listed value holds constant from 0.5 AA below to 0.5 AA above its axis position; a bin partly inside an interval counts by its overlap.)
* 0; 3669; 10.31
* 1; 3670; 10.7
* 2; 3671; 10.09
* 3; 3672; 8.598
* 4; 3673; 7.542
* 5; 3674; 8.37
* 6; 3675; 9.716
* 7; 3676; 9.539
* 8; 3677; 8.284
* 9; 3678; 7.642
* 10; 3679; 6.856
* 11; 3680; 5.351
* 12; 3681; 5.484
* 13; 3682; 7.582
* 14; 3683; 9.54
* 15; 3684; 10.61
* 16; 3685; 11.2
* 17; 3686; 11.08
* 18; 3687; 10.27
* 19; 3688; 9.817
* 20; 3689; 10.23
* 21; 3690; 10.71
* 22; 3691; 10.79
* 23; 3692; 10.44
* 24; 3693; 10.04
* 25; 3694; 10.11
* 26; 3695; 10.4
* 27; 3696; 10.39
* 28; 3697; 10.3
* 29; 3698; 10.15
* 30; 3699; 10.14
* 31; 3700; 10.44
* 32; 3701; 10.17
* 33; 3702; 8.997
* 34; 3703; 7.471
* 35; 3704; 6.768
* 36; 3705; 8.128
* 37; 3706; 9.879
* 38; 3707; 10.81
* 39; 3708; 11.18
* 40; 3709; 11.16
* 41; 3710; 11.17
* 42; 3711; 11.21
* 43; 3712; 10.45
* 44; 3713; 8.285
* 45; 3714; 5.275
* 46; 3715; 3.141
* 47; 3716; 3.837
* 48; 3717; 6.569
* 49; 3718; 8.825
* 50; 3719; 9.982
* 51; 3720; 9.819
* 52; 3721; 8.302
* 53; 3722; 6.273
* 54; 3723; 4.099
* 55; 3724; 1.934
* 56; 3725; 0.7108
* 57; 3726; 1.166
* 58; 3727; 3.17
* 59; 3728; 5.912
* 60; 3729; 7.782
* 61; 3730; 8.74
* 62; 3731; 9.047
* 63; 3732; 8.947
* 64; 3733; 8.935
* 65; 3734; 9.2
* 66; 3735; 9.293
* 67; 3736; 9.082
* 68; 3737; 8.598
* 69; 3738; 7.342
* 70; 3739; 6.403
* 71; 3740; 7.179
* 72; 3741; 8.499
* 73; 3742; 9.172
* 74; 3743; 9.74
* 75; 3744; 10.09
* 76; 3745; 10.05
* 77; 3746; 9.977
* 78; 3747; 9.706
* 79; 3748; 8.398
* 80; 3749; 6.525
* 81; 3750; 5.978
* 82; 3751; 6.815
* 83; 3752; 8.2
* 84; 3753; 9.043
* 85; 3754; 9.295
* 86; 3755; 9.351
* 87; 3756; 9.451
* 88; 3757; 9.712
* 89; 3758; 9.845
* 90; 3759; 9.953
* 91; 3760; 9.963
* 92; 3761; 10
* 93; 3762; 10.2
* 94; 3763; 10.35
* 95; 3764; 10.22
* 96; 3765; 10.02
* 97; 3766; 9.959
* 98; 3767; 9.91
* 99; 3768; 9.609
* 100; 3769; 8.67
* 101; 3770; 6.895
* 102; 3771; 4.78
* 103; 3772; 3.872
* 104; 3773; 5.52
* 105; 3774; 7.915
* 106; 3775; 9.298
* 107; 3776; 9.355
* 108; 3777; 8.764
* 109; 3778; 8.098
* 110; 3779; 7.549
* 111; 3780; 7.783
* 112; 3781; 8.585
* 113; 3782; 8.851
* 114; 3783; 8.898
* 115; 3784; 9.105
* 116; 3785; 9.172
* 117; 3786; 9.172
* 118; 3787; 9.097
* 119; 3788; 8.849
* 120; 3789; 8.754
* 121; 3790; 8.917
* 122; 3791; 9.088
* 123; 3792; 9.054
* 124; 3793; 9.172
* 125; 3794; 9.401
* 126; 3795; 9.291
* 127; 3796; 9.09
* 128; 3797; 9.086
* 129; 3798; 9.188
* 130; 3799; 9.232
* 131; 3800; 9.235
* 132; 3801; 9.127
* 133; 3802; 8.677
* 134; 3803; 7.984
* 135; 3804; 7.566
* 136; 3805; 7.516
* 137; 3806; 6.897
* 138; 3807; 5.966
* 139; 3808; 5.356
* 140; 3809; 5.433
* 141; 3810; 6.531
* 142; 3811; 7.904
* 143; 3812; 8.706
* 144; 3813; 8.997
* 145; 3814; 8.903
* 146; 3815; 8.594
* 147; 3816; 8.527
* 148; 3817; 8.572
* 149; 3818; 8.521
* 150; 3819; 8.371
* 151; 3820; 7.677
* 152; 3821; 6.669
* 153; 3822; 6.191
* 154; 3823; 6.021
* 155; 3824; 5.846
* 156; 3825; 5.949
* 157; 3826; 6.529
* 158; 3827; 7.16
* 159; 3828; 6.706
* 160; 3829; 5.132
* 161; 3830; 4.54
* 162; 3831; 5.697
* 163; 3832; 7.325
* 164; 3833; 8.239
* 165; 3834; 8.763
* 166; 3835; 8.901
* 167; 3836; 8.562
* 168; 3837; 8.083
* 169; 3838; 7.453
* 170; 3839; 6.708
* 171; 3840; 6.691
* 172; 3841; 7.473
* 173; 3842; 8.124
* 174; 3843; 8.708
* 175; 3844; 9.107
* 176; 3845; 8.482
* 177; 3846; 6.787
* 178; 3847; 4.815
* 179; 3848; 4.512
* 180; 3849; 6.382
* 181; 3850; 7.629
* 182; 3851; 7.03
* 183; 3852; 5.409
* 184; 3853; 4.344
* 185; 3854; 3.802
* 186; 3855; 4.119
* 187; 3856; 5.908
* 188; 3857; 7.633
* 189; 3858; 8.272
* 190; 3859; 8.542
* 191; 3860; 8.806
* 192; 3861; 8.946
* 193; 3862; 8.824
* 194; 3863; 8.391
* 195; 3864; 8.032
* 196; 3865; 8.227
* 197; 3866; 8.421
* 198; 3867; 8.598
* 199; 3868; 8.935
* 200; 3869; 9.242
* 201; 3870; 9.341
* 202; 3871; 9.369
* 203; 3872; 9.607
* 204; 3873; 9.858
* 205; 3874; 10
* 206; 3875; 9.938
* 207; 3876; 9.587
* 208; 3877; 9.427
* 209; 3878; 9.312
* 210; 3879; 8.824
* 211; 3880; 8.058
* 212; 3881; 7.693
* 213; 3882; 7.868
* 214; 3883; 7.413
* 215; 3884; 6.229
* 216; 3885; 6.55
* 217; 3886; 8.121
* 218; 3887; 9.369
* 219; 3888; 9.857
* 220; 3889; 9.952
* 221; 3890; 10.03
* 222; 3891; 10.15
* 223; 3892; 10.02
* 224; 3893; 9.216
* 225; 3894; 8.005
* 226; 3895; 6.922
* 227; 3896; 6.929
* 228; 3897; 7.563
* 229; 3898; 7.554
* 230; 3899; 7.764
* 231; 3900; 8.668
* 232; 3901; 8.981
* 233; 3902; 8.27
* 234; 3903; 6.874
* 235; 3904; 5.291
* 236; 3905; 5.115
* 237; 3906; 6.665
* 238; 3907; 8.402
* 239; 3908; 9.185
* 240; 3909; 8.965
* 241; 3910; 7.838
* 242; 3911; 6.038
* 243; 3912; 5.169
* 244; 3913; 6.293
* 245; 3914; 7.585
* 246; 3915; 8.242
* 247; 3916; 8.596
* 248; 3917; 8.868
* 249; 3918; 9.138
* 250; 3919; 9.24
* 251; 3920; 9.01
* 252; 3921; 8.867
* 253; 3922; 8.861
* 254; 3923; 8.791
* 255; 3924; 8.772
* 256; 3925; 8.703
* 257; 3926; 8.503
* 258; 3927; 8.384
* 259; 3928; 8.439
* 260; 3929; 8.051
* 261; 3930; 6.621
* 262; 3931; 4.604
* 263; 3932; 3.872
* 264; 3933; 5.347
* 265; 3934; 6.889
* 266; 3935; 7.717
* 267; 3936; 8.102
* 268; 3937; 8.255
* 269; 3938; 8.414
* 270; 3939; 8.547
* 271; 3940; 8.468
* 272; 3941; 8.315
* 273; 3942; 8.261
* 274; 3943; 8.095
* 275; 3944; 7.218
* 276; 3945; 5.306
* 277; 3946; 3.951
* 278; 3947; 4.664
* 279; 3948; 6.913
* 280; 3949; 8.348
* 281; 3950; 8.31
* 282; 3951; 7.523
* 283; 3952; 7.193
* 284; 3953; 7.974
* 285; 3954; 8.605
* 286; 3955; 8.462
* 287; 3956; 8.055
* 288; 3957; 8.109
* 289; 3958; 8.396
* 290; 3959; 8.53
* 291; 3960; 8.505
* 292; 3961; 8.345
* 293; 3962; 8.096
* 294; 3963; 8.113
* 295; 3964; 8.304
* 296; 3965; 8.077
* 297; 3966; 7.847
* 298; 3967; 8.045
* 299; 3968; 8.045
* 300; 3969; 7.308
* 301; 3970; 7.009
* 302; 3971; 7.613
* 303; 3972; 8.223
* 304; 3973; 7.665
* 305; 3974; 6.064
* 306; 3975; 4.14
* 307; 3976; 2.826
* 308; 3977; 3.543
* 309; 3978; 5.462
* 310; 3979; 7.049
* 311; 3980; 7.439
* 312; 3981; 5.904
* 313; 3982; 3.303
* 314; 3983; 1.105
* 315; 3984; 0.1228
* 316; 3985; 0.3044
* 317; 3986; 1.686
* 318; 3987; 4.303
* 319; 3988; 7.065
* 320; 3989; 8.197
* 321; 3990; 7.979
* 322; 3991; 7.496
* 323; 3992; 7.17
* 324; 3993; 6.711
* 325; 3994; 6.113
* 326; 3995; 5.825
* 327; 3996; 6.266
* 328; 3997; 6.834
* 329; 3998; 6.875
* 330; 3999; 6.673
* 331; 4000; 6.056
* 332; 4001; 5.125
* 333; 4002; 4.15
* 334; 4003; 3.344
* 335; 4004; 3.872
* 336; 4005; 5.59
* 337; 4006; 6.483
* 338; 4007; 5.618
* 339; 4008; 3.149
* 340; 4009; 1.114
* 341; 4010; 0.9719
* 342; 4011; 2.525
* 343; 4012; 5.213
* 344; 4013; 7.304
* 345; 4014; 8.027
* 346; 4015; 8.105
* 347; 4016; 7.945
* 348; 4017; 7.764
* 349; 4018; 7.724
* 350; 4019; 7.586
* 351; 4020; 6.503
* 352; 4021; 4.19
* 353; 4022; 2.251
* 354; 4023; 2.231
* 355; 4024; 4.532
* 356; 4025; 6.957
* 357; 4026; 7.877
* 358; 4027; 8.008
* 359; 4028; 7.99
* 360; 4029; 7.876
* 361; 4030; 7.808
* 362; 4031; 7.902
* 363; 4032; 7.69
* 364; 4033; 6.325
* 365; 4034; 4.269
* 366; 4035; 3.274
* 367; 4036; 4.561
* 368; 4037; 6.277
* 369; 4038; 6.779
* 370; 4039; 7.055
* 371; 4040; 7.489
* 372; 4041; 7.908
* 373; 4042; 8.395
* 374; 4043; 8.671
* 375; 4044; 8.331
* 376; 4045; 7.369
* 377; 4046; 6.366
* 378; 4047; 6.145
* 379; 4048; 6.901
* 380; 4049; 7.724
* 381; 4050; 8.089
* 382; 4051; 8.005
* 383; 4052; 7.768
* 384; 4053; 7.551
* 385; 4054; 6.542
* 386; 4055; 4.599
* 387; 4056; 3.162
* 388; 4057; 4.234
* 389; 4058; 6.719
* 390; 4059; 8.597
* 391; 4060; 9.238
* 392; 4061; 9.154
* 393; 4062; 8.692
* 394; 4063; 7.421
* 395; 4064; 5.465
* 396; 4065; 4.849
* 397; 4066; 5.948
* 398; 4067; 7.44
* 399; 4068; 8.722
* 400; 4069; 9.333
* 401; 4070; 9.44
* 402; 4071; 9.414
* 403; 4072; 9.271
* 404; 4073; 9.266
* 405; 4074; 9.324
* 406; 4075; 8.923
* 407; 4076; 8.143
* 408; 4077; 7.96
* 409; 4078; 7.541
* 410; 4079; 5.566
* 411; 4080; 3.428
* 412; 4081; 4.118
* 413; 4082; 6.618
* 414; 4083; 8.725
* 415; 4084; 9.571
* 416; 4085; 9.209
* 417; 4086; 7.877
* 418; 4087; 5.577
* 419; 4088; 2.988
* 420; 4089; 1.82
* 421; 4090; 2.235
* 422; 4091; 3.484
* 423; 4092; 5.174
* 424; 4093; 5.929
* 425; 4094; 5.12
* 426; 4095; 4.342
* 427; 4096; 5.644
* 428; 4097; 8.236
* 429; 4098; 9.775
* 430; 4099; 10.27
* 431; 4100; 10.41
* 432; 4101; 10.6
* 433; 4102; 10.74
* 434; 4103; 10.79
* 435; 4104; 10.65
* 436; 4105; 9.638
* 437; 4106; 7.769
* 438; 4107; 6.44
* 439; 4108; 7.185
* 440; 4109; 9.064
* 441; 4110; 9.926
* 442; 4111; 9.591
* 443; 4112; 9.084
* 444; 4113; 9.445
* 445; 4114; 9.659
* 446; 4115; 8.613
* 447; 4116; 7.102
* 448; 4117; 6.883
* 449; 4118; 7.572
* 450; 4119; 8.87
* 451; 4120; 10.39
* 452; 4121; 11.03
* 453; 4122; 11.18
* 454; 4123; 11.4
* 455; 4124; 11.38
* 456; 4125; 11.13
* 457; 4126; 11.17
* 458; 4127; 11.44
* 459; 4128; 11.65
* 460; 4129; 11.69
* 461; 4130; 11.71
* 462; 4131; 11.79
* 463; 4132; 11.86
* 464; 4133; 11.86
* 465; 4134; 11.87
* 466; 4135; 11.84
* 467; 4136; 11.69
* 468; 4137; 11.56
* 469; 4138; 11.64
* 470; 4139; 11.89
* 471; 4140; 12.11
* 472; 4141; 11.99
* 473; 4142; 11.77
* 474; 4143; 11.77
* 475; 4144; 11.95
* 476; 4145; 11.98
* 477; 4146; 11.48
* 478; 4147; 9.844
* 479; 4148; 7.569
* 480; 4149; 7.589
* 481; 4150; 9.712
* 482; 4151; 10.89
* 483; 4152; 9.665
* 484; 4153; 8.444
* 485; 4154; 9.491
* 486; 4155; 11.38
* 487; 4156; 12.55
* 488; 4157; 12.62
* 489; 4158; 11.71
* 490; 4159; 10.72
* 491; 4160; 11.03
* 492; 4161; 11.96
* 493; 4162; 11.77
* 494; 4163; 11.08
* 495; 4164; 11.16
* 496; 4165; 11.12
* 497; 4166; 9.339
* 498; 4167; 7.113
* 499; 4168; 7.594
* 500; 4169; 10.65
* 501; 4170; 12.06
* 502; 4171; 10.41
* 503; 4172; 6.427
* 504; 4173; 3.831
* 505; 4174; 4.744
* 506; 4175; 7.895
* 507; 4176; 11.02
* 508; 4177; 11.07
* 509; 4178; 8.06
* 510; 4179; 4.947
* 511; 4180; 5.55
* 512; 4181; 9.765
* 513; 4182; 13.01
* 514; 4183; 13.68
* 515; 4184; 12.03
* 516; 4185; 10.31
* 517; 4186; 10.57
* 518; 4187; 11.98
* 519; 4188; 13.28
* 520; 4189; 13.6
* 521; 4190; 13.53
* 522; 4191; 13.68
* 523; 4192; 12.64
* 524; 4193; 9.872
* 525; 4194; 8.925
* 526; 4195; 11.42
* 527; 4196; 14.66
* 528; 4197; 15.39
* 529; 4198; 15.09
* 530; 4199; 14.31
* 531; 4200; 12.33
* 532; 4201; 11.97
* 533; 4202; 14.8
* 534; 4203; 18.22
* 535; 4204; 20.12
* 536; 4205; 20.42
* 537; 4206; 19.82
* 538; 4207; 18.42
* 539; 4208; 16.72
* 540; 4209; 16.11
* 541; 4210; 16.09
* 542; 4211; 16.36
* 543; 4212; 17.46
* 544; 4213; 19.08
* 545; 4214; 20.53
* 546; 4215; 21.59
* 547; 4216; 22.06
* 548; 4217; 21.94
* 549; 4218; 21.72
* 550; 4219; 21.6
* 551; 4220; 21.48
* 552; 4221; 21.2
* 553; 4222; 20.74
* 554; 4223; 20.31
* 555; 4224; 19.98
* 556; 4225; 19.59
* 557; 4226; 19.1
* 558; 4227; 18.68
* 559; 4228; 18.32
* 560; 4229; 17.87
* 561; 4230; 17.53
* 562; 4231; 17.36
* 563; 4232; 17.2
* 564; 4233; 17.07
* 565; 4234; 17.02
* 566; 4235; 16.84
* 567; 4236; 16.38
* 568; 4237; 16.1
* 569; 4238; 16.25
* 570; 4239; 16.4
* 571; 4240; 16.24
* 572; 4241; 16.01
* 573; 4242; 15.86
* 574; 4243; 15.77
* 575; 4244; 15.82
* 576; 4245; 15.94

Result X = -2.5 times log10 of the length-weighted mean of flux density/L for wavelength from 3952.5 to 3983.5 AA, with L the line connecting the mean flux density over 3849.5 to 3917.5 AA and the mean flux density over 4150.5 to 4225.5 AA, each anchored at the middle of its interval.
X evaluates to 0.34 mag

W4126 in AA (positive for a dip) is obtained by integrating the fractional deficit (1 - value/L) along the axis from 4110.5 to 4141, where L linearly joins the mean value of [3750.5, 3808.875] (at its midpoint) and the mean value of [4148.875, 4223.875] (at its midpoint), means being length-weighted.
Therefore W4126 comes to 4.7 AA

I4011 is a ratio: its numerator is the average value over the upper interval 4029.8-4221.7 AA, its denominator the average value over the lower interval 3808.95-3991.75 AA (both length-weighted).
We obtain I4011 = 1.4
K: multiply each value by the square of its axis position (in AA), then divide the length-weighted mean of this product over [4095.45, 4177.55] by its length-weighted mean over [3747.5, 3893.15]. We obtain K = 1.5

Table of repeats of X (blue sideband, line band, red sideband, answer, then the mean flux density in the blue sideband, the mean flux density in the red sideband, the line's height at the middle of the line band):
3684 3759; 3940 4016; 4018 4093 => 0.15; 8.56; 6.76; 7.18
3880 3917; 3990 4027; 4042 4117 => 0.32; 7.89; 7.5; 7.65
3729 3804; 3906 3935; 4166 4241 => 0.37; 8.75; 14.8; 10.9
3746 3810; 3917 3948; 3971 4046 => -0.13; 8.52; 5.81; 6.7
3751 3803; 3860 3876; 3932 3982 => -0.13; 8.85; 7.22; 8.03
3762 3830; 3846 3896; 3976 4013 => -0.18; 8.08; 4.91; 6.88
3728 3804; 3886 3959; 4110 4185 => 0.19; 8.72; 10.3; 9.35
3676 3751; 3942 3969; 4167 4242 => 0.45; 8.39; 14.9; 11.6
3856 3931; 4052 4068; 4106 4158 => 0.40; 8.31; 10.4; 9.79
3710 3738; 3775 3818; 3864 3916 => -0.12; 7.07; 8.27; 7.59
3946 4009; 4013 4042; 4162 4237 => 0.23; 6.26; 14.5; 8.13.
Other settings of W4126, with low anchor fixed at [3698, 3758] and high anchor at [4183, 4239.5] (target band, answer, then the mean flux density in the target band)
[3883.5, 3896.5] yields 2.8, 8.57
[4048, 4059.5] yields 6.0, 6.65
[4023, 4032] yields 4.2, 7.1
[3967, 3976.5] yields 4.4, 6.62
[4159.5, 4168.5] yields 3.2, 10.2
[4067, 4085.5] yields 8.1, 8.02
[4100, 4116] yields 6.0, 9.25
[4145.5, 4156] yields 3.9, 9.75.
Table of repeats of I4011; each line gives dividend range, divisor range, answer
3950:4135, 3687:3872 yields 0.89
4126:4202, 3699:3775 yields 1.33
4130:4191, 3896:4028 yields 1.57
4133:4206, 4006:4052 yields 1.78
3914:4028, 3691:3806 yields 0.78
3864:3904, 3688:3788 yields 1.01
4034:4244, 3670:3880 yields 1.34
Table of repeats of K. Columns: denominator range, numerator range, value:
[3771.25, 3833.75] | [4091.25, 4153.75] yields 1.48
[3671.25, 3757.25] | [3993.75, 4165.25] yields 1.15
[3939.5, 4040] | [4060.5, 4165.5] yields 1.56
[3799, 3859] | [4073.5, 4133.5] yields 1.36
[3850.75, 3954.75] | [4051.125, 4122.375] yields 1.06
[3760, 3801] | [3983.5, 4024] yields 0.68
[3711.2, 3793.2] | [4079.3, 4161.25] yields 1.39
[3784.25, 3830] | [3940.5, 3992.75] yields 0.91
